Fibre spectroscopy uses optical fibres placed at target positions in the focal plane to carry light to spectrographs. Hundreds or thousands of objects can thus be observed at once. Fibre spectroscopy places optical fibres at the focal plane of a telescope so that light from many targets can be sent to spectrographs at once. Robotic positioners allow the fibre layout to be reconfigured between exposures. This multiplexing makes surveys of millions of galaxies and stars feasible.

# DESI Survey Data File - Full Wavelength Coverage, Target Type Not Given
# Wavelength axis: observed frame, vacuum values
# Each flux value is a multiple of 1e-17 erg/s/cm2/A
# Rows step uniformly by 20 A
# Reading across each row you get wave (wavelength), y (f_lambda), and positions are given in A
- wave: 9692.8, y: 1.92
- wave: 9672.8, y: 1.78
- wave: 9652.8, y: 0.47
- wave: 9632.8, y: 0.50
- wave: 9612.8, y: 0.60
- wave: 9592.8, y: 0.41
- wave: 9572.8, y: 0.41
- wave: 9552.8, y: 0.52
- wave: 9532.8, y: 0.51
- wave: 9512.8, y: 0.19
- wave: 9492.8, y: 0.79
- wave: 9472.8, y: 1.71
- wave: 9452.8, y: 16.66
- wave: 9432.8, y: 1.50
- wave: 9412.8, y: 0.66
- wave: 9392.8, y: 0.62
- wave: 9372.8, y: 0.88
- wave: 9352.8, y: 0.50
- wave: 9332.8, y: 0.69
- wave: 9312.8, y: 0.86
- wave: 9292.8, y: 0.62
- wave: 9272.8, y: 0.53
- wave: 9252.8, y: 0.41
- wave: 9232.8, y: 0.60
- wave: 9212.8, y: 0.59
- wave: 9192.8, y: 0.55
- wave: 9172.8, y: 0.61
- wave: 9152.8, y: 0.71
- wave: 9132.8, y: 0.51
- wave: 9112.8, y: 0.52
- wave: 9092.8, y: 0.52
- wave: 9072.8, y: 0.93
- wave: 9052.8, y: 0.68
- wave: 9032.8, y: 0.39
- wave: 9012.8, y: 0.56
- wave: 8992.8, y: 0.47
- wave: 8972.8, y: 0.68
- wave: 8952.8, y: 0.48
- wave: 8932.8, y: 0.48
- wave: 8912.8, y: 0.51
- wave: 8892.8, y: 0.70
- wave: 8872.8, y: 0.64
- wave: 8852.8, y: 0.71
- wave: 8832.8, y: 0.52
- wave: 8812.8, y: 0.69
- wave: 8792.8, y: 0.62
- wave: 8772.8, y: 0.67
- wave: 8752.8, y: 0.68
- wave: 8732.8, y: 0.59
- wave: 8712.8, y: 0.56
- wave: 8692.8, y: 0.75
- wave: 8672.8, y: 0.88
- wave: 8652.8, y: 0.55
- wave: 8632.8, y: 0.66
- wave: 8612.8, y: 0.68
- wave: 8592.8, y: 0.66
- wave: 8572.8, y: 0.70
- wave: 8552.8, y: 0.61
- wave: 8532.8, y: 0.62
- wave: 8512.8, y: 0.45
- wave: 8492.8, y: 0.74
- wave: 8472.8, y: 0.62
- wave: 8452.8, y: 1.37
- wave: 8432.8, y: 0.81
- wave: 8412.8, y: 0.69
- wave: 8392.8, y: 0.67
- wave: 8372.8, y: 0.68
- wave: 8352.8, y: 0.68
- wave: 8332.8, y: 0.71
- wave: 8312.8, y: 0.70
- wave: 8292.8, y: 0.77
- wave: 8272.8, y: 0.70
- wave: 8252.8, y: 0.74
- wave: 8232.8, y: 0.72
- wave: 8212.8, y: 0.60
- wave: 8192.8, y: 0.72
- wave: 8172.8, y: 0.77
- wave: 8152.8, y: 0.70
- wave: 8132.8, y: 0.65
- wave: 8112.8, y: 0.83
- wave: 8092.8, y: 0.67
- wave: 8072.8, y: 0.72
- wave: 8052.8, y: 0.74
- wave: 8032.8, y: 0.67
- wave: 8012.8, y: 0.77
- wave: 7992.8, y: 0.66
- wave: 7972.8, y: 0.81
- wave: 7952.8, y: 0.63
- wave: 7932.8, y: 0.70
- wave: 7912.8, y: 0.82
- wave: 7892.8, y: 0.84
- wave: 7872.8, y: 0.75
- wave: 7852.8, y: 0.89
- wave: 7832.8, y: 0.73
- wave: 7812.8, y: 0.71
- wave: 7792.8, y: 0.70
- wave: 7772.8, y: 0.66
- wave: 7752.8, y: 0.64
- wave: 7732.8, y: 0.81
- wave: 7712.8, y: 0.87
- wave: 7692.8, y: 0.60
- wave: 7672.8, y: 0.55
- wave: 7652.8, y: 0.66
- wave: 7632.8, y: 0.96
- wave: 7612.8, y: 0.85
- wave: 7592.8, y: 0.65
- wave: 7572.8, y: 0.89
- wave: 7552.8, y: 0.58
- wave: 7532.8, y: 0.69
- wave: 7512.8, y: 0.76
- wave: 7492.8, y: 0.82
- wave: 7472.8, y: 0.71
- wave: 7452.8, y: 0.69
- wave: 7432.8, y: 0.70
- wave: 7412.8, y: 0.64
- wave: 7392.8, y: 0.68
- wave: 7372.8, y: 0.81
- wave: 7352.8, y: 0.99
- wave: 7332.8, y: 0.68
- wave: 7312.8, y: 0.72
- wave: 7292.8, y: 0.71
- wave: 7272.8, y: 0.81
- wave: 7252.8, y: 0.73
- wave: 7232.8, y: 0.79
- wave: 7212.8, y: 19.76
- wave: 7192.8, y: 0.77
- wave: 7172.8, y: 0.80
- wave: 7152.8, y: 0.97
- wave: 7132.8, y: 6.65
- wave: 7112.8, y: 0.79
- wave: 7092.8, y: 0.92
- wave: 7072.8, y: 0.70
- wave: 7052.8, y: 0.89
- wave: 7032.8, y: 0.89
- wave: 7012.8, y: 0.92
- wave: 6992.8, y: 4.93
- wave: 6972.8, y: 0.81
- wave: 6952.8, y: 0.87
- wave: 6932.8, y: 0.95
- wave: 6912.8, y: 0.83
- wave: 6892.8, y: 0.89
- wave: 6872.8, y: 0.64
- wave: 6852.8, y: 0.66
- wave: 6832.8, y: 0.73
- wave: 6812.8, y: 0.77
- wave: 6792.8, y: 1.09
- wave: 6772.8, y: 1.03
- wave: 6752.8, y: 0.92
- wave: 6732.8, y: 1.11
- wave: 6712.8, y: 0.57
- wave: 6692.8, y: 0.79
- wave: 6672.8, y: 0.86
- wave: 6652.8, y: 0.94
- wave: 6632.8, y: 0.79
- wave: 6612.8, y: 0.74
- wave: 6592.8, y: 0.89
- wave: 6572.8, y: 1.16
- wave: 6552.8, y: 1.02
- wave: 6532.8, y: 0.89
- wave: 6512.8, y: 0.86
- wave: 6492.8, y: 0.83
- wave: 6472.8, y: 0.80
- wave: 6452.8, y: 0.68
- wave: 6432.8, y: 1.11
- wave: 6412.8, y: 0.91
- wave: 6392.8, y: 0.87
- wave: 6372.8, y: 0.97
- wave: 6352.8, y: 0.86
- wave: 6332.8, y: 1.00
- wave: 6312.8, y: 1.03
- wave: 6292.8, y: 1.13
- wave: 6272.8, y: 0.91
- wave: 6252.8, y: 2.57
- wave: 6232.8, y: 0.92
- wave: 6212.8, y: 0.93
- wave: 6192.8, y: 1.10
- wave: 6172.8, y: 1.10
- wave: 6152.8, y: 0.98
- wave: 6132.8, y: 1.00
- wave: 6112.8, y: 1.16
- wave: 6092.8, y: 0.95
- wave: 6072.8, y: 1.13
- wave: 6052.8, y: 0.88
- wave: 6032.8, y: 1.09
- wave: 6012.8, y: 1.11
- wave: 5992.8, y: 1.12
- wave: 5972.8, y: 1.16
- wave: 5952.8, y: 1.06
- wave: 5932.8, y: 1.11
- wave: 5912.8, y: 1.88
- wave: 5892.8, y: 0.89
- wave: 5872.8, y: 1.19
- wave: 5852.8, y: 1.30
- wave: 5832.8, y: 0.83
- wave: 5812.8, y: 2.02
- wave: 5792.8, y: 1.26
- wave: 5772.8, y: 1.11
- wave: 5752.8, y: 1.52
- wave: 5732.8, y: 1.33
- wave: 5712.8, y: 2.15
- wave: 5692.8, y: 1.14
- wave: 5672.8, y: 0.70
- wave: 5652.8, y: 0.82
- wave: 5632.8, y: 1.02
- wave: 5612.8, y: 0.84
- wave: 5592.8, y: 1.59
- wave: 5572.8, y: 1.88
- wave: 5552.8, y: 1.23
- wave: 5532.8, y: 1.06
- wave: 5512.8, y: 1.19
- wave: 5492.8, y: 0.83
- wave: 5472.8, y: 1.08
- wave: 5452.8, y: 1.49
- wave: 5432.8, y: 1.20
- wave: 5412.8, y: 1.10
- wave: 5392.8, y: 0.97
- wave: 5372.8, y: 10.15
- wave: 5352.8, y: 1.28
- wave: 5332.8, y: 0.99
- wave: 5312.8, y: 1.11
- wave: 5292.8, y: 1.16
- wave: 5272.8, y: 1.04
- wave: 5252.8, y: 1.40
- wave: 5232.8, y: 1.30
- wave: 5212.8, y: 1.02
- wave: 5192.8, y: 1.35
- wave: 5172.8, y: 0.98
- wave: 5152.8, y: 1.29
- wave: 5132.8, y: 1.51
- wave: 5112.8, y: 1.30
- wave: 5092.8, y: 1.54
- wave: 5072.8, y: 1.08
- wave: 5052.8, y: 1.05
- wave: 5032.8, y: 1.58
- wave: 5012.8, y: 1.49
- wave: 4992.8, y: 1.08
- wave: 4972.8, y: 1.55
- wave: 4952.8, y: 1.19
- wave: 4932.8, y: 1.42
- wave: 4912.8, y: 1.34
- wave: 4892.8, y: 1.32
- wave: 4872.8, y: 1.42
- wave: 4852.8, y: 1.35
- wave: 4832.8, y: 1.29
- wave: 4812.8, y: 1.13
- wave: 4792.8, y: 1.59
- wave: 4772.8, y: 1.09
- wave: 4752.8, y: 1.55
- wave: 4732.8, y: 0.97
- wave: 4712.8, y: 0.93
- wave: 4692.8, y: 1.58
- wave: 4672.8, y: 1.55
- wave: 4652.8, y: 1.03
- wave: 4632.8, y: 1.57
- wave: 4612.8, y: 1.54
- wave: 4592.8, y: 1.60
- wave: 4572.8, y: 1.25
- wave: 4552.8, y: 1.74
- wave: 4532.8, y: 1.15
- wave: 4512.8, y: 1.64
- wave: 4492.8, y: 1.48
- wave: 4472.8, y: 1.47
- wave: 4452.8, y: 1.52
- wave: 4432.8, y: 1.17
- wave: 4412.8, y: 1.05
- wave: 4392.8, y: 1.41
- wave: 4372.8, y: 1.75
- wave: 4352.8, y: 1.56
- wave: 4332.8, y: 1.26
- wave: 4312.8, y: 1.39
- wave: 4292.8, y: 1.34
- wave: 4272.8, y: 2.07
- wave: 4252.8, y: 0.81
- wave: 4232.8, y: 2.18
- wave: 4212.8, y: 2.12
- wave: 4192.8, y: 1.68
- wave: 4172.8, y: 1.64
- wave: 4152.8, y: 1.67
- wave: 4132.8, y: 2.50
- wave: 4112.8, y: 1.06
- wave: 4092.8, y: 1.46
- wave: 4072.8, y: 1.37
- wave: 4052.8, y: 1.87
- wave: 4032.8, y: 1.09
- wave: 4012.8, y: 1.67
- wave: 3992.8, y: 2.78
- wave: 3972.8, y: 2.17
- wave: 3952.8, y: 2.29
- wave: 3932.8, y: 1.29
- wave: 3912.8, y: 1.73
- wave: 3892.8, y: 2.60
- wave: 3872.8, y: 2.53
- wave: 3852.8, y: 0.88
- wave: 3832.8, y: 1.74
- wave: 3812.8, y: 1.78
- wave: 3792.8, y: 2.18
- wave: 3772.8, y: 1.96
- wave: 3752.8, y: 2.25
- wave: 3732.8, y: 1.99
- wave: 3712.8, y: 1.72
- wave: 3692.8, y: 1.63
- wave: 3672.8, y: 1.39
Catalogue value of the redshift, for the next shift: 0.439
